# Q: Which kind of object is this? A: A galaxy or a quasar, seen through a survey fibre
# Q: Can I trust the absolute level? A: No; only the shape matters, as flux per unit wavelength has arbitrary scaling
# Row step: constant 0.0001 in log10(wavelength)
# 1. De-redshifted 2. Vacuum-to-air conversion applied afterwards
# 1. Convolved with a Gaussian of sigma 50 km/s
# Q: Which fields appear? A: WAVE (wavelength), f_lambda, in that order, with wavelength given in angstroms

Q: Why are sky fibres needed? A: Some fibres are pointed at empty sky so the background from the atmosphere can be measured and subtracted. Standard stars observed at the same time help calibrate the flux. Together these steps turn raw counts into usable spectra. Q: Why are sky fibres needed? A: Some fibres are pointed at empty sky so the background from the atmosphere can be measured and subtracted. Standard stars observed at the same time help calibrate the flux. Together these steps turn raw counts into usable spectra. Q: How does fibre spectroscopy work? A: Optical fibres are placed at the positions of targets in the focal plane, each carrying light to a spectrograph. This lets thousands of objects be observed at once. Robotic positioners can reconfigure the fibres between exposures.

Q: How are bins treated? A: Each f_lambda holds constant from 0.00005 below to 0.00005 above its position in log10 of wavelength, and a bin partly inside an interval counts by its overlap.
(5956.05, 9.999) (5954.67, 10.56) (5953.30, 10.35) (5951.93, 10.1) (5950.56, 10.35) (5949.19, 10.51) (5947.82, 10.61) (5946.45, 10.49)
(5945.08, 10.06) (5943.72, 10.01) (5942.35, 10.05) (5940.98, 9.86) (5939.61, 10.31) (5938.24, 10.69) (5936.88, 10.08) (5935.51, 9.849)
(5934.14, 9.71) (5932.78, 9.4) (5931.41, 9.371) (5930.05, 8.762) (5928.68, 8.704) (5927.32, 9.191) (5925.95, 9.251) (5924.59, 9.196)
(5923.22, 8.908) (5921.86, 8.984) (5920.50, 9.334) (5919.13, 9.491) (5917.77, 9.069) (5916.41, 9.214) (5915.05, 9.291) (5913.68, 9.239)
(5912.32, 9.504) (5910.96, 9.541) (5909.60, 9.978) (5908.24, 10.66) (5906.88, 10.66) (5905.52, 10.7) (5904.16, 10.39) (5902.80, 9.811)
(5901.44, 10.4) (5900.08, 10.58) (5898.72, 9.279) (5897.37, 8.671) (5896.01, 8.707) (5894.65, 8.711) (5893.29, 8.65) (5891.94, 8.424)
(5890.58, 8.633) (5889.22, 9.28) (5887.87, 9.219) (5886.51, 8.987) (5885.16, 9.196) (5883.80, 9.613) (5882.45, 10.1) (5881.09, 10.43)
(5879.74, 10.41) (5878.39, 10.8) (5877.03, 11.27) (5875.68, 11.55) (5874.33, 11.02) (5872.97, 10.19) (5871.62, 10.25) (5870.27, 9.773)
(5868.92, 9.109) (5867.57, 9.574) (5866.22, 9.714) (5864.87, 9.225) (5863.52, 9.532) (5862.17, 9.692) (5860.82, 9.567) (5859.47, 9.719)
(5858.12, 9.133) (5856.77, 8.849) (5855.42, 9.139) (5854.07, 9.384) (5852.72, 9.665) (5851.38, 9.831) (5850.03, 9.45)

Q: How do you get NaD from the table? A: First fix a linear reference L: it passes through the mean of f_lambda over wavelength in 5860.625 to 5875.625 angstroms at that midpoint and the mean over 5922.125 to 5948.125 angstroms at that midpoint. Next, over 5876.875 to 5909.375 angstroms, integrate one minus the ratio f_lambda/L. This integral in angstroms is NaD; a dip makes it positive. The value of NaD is 0.30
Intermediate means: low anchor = 9.87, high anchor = 9.69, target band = 9.71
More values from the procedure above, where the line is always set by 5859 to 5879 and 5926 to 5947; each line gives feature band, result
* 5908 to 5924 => 0.7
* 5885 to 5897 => 1.3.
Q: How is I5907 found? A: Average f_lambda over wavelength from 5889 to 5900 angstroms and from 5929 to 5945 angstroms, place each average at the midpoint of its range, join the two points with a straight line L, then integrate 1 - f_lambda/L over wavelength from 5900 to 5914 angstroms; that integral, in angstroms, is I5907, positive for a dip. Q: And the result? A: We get -1.5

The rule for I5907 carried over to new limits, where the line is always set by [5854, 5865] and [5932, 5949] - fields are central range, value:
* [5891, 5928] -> 1.3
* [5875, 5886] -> -1.0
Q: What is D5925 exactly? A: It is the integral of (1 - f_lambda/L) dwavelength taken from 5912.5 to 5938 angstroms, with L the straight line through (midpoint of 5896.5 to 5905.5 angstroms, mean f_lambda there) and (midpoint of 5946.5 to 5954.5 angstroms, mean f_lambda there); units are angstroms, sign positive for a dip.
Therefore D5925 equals 2.1 angstroms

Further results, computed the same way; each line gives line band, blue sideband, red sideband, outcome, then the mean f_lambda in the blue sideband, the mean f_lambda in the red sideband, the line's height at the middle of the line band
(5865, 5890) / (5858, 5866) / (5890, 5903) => -1.7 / 9.51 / 9.17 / 9.36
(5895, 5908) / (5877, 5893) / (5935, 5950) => -0.2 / 9.61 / 10.2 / 9.79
